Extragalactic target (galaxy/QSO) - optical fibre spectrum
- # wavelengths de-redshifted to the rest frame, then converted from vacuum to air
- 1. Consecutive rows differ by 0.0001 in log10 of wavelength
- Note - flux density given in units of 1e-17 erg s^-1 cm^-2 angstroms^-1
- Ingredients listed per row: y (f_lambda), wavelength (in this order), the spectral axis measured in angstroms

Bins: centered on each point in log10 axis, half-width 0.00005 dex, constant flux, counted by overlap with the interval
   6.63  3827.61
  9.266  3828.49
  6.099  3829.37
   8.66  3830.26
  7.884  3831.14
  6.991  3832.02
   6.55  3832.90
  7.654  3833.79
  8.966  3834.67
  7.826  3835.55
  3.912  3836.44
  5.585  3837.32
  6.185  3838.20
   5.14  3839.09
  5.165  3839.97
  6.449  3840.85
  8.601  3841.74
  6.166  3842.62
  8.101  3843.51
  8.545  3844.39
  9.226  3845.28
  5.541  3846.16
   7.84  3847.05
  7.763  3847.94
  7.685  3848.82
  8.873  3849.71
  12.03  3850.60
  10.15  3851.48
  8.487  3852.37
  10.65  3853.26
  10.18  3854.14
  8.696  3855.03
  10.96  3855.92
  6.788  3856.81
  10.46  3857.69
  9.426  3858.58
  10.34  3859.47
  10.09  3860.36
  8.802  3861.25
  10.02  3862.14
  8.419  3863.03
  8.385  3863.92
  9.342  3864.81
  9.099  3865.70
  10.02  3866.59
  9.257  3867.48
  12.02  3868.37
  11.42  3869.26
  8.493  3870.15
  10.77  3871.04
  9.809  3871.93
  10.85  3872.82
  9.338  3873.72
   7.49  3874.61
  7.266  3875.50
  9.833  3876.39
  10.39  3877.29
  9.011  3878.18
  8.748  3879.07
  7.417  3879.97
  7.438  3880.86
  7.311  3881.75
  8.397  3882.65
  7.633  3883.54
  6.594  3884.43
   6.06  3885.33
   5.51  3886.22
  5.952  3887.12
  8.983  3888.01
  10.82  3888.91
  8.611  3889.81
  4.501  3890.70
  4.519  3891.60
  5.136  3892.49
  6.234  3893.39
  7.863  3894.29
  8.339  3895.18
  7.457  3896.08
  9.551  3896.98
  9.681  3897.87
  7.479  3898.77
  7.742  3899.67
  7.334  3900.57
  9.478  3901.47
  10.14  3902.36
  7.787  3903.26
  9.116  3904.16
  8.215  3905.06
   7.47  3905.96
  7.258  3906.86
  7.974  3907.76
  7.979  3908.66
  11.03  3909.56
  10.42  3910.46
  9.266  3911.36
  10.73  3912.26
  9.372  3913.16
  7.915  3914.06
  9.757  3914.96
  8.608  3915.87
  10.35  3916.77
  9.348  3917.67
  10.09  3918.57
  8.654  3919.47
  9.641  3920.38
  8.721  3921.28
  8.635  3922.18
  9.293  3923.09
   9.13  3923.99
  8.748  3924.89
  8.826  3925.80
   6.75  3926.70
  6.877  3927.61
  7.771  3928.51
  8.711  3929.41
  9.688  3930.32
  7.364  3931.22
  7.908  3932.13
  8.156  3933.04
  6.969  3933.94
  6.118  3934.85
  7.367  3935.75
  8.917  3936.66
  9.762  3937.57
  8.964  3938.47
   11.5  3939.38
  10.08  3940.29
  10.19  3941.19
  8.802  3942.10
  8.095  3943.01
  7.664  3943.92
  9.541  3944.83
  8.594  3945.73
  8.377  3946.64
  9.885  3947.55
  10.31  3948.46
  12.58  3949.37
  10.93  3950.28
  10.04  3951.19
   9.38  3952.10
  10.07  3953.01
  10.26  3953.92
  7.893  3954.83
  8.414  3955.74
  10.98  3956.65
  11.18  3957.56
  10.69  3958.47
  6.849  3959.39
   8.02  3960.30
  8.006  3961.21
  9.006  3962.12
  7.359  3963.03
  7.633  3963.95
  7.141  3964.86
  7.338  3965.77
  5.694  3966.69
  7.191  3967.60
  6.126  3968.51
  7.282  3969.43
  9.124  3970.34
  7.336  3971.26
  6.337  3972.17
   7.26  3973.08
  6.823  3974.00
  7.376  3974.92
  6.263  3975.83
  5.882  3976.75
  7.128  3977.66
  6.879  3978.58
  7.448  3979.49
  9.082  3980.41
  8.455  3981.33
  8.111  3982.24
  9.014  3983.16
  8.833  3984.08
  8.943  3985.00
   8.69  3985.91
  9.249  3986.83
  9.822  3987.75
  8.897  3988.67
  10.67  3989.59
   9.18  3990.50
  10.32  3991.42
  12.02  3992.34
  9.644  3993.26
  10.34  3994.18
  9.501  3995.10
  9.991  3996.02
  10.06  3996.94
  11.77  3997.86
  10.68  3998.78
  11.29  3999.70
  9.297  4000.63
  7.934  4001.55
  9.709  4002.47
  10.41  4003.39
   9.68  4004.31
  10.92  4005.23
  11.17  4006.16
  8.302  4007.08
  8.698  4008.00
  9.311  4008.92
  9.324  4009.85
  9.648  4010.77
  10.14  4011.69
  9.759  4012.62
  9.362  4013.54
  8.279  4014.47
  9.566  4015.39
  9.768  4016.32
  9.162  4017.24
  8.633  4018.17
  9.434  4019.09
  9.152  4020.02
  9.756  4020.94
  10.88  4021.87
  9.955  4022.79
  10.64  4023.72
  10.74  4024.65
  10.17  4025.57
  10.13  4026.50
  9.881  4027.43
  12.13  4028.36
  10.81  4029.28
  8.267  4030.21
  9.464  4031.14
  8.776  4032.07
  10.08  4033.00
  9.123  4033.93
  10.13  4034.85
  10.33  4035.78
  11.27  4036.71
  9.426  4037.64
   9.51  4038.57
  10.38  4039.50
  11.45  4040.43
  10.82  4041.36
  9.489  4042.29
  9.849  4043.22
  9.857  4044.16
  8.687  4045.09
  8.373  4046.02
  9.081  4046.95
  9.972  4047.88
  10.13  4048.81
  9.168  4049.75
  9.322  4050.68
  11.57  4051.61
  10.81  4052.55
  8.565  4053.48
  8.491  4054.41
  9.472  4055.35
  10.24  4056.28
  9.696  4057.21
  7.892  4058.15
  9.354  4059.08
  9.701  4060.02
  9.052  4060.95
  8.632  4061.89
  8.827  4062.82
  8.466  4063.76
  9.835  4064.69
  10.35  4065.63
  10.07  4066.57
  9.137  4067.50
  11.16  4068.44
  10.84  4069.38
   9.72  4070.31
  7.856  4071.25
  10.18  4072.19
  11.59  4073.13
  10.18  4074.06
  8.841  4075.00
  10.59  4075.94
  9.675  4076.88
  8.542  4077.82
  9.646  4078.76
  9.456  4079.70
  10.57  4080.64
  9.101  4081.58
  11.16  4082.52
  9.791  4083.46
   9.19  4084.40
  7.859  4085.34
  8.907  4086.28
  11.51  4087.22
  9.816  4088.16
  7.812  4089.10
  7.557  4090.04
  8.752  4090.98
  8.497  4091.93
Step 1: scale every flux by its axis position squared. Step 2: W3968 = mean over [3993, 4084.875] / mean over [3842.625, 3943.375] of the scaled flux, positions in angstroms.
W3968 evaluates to 1.2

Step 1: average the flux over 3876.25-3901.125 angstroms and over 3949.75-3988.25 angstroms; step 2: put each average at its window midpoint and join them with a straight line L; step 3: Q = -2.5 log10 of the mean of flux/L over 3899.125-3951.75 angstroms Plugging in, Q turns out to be -0.13 mag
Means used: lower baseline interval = 7.64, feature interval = 8.91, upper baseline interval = 8.23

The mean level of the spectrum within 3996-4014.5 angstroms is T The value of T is 9.82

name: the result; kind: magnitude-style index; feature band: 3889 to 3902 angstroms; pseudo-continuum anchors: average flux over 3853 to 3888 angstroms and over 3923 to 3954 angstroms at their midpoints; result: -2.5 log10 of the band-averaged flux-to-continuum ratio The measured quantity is 0.18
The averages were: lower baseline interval 8.93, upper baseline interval 8.94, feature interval 7.54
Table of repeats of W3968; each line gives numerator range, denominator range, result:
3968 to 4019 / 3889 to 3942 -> 1.10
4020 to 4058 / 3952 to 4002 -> 1.18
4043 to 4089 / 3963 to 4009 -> 1.14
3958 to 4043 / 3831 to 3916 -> 1.17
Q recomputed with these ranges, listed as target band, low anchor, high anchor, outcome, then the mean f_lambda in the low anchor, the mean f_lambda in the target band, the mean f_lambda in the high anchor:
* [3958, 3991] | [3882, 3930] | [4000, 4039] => 0.16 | 8.27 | 7.93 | 9.75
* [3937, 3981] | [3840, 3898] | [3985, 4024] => 0.10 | 8.52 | 8.51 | 9.77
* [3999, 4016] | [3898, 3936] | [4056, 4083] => -0.04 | 8.59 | 9.61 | 9.66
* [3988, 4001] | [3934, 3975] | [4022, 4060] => -0.12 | 8.63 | 10.3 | 9.84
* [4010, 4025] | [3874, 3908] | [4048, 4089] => -0.06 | 7.82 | 9.66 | 9.64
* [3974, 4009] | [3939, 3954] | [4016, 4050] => 0.07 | 9.76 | 9.21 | 9.87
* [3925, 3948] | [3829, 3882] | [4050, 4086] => 0.05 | 8.52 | 8.52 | 9.61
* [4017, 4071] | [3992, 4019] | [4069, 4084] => 0.01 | 9.79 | 9.76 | 9.85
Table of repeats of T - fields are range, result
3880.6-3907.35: 7.62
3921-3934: 8.27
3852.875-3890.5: 8.95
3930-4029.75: 9.08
